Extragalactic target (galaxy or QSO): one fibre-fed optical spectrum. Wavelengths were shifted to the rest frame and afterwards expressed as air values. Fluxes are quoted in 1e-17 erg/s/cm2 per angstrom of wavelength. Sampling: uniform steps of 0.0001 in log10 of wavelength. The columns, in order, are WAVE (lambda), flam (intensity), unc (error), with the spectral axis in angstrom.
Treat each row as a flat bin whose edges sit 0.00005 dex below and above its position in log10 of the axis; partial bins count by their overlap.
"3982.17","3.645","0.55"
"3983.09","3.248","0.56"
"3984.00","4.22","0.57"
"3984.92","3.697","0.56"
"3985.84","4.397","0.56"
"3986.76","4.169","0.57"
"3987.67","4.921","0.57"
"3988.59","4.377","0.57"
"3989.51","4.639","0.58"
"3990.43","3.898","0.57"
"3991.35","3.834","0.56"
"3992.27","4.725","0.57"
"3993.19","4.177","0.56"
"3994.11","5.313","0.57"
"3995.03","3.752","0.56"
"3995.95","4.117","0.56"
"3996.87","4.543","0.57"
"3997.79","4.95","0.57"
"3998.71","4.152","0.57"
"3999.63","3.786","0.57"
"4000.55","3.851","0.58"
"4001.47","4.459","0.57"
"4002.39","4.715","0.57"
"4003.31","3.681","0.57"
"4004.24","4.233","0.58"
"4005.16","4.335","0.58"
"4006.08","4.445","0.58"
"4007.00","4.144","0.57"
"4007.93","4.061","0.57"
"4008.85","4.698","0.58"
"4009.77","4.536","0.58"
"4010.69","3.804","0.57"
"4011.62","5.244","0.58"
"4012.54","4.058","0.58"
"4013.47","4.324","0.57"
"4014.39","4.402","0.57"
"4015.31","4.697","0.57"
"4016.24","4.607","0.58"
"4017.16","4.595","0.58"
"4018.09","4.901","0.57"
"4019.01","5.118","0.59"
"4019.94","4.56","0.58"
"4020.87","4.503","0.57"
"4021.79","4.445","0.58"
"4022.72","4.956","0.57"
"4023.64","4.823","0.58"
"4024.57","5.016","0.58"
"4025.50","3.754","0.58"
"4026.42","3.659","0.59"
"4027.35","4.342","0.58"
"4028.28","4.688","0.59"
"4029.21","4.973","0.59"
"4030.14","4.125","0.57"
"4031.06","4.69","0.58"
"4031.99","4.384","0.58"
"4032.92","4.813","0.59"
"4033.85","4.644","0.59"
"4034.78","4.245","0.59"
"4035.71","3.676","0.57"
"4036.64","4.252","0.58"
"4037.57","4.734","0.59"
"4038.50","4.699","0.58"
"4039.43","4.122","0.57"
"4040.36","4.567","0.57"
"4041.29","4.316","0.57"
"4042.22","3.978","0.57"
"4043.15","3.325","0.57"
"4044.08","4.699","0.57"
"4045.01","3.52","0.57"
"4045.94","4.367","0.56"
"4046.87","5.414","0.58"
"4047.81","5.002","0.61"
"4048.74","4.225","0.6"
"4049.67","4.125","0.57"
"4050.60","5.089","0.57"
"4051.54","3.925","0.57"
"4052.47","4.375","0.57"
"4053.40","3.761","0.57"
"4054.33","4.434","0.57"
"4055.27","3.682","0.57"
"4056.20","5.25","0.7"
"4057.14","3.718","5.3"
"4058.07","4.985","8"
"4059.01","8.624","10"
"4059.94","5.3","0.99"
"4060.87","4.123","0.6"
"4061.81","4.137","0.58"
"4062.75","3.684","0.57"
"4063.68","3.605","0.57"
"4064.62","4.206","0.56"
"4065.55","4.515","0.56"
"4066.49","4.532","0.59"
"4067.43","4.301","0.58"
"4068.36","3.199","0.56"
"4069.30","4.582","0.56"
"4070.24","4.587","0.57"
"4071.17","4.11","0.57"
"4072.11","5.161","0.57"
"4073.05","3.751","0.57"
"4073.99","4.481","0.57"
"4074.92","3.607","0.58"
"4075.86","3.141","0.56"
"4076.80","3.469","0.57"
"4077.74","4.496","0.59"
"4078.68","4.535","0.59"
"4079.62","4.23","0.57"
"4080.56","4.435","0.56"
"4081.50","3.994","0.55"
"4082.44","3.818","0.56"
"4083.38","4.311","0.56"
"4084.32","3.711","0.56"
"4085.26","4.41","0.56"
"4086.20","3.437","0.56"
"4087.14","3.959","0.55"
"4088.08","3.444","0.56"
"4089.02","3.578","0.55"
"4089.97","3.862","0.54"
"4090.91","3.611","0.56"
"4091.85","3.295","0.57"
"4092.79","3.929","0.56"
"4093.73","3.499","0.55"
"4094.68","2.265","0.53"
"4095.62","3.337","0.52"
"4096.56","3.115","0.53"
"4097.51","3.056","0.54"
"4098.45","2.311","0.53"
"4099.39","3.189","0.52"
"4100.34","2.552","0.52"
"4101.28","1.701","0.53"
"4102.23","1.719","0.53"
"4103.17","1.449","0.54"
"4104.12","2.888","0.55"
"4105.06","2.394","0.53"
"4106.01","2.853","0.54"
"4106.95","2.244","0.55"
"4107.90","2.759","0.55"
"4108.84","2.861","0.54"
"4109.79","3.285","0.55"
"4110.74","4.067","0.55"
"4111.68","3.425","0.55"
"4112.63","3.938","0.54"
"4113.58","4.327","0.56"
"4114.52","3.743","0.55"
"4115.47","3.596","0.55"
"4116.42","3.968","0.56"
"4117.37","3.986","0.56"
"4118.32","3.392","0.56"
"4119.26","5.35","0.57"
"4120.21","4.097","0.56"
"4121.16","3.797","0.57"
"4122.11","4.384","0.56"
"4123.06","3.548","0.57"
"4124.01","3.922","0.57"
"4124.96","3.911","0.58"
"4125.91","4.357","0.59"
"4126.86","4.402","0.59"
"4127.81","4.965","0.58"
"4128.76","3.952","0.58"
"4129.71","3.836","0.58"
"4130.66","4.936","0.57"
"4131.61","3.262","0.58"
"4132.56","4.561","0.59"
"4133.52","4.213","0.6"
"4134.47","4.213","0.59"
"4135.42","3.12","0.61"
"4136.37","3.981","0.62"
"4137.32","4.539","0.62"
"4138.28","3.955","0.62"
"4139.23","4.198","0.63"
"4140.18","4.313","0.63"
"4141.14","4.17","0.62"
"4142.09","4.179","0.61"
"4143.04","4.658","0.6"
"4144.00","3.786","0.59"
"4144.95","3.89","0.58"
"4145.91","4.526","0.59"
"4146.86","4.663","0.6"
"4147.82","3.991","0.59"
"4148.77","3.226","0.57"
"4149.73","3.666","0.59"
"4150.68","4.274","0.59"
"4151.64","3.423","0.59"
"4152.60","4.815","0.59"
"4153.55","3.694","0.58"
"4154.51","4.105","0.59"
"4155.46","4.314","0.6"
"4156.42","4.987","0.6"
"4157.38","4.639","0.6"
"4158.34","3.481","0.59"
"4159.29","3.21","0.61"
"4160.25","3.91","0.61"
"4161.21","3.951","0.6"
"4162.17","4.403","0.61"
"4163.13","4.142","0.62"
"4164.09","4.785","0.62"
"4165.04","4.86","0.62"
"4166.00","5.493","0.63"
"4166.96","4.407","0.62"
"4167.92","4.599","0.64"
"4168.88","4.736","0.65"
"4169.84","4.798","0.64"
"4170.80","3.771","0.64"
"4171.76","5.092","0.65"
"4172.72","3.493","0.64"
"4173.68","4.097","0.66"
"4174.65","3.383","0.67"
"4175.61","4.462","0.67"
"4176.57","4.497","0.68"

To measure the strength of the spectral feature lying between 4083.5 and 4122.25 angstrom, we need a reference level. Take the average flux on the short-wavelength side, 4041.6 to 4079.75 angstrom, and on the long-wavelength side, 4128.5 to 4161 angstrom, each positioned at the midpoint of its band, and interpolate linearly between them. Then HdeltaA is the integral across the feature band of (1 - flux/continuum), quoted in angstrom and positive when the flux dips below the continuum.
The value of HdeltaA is 8.1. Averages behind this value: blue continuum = 4.35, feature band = 3.34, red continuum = 4.08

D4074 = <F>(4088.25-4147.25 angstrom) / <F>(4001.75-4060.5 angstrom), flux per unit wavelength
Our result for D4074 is 0.81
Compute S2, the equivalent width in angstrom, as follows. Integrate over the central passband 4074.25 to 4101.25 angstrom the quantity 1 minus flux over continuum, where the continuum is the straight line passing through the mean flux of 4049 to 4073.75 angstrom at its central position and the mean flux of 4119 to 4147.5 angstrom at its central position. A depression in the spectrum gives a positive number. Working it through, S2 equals 4.88 angstrom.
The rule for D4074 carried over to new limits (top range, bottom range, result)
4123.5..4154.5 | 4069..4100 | 1.09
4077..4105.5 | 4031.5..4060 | 0.74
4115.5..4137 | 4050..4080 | 0.94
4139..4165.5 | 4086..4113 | 1.37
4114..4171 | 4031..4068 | 0.94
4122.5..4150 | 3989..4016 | 0.95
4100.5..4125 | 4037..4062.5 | 0.74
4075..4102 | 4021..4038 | 0.79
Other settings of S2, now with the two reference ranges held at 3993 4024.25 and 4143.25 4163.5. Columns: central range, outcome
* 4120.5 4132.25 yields 0.05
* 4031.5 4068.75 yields -0.70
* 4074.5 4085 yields 0.66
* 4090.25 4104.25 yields 4.67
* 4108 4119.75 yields 1.04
